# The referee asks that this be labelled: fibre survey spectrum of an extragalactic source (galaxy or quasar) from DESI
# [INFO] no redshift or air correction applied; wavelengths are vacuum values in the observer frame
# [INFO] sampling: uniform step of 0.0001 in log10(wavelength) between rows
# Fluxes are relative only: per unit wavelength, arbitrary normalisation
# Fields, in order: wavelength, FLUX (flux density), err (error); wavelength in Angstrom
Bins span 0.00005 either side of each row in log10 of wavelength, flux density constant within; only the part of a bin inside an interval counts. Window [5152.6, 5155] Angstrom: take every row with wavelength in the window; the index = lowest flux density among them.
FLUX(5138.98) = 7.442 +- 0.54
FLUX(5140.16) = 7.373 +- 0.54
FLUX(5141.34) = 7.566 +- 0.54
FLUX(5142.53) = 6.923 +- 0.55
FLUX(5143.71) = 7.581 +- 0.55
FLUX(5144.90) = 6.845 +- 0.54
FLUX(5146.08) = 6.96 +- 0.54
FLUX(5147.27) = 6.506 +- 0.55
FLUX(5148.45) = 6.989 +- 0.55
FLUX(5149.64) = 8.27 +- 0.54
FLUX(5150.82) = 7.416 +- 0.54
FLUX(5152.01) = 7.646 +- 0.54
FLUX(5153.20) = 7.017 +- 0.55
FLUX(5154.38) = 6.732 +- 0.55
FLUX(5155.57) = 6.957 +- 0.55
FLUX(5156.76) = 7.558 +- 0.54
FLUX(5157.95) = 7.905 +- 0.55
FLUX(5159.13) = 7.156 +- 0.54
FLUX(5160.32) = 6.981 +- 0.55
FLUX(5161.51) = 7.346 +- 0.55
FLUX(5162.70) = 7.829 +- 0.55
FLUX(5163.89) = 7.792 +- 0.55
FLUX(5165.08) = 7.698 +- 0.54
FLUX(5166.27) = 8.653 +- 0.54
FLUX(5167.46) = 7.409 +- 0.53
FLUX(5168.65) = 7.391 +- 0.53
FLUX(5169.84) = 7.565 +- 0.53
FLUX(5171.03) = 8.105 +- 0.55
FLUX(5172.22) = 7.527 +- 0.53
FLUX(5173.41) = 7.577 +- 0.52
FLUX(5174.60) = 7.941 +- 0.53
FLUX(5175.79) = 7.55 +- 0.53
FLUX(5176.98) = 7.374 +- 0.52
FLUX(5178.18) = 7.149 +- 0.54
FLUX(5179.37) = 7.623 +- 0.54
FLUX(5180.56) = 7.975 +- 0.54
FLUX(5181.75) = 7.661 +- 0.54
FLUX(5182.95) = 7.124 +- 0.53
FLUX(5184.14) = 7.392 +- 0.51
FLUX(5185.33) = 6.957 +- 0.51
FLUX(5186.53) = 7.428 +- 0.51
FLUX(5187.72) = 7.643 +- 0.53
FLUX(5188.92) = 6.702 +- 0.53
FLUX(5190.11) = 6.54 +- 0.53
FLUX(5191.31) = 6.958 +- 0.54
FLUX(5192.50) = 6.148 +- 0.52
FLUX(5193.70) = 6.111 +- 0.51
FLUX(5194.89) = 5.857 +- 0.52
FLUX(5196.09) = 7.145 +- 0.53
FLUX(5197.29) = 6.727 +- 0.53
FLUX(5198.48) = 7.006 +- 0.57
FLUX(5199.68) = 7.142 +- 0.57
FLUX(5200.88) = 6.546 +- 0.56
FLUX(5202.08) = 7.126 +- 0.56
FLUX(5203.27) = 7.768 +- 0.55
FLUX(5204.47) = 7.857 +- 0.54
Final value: 6.732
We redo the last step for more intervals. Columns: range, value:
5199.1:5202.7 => 6.546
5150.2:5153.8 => 7.017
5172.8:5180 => 7.149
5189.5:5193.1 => 6.148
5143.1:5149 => 6.506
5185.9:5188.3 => 7.428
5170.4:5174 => 7.527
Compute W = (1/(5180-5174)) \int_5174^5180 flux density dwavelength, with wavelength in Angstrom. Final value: 7.53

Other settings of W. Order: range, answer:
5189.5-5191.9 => 6.75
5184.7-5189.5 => 7.18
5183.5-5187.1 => 7.26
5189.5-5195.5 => 6.33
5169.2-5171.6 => 7.83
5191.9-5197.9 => 6.41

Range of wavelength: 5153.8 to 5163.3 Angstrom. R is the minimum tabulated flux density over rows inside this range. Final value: 6.732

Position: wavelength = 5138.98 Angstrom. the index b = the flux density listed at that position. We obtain 7.442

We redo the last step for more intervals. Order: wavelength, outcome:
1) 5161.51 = 7.346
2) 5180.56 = 7.975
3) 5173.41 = 7.577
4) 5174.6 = 7.941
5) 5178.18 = 7.149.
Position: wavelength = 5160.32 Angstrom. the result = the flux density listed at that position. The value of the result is 6.981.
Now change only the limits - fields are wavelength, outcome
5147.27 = 6.506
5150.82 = 7.416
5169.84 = 7.565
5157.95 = 7.905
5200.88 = 6.546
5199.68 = 7.142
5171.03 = 8.105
